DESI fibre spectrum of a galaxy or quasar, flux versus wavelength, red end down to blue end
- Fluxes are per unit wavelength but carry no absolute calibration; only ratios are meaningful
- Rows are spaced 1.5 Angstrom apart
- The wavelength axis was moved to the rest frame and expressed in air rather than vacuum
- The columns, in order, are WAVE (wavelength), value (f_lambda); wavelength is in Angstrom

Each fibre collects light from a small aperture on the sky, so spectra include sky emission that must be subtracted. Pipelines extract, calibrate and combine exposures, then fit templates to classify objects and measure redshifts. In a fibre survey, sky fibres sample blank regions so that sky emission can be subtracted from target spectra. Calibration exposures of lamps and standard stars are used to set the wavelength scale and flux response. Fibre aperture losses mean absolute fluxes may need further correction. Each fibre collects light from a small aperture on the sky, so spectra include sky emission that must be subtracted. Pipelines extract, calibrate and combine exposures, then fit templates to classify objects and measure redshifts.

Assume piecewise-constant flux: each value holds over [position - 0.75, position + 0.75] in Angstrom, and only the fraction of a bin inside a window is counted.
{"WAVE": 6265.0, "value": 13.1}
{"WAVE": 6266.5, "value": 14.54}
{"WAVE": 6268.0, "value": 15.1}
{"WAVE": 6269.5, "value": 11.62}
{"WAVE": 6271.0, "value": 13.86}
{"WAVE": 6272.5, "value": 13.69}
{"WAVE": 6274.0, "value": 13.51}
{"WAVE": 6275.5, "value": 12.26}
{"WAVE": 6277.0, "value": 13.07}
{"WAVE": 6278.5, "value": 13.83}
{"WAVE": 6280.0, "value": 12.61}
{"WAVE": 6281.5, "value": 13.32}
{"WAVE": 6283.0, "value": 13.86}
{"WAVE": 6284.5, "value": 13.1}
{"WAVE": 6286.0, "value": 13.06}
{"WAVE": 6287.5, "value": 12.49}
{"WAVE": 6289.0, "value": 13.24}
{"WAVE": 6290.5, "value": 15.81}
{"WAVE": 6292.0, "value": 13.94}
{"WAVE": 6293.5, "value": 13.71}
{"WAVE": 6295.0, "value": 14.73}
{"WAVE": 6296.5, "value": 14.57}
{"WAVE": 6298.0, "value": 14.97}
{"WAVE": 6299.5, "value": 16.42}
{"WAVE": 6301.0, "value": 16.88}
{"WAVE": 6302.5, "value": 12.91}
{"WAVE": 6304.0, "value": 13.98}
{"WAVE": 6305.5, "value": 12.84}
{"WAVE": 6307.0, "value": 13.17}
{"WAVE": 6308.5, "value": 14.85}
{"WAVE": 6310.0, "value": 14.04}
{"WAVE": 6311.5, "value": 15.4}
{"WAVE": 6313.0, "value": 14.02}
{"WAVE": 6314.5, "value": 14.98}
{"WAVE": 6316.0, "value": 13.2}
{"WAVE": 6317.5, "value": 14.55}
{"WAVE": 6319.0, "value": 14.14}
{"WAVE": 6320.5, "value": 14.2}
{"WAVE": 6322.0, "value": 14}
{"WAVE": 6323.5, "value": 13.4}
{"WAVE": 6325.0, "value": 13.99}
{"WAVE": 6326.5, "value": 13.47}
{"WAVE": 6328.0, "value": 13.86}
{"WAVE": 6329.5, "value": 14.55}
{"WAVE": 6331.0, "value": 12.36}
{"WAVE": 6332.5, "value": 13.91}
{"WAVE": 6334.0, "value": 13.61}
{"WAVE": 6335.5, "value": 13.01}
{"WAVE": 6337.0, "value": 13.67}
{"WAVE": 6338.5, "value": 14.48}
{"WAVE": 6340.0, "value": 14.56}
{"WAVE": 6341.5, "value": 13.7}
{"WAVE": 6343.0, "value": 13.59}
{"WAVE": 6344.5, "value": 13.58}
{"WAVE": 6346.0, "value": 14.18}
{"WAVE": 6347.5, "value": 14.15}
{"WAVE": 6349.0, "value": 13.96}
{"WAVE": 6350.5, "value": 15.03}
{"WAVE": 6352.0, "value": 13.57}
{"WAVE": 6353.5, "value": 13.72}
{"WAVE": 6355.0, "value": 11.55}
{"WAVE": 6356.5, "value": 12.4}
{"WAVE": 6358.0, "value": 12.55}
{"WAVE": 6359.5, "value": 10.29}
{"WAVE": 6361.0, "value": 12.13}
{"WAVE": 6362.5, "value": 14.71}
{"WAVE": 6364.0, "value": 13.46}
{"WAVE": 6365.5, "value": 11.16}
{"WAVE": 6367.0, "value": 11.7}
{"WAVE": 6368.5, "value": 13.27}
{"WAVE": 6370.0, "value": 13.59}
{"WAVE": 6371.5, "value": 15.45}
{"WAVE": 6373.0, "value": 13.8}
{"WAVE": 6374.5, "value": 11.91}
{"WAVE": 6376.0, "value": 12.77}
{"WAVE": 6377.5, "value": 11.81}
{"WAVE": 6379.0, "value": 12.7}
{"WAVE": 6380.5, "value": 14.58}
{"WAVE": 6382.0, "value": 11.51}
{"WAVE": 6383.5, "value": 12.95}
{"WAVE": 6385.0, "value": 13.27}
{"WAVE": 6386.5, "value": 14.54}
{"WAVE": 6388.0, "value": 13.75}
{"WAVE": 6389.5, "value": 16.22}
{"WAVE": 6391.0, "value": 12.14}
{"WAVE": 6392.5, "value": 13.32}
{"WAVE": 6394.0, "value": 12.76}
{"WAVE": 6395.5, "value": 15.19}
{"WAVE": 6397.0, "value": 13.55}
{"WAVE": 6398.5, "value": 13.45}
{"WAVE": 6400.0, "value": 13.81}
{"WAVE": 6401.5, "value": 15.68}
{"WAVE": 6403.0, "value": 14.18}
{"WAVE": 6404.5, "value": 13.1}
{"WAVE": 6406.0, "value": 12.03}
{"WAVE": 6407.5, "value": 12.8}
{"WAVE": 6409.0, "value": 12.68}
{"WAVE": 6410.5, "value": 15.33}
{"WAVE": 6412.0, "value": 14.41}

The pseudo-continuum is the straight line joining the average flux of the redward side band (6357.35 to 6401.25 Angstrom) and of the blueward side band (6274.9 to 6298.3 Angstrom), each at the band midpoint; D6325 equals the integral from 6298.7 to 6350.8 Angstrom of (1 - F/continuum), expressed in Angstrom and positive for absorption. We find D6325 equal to -2.32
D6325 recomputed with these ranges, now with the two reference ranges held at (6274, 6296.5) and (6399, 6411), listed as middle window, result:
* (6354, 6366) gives 1.13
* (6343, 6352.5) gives -0.31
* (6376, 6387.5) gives 0.50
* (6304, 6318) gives -0.55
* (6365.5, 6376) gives 0.41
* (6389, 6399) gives -0.07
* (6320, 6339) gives -0.18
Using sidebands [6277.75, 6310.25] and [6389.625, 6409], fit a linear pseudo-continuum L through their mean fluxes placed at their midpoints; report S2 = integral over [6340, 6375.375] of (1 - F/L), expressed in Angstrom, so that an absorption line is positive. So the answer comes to 1.33 Angstrom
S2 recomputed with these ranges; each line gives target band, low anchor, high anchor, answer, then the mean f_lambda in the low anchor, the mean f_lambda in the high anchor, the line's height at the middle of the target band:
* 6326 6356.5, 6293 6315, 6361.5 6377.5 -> 0.02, 14.5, 13.1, 13.7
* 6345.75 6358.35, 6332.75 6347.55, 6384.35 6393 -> 0.36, 13.8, 13.9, 13.9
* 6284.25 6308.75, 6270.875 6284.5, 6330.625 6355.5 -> -1.36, 13.3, 13.7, 13.4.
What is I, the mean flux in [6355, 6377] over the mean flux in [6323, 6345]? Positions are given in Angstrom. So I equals 0.93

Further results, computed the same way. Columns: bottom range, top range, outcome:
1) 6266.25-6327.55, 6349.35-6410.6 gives 0.95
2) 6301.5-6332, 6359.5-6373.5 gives 0.94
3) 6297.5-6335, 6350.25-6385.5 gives 0.91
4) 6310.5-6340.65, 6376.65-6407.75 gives 0.97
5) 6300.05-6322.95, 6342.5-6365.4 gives 0.93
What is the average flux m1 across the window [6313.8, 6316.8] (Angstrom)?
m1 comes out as 14.1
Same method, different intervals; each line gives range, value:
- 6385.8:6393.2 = 14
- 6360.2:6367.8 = 12.6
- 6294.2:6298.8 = 14.8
